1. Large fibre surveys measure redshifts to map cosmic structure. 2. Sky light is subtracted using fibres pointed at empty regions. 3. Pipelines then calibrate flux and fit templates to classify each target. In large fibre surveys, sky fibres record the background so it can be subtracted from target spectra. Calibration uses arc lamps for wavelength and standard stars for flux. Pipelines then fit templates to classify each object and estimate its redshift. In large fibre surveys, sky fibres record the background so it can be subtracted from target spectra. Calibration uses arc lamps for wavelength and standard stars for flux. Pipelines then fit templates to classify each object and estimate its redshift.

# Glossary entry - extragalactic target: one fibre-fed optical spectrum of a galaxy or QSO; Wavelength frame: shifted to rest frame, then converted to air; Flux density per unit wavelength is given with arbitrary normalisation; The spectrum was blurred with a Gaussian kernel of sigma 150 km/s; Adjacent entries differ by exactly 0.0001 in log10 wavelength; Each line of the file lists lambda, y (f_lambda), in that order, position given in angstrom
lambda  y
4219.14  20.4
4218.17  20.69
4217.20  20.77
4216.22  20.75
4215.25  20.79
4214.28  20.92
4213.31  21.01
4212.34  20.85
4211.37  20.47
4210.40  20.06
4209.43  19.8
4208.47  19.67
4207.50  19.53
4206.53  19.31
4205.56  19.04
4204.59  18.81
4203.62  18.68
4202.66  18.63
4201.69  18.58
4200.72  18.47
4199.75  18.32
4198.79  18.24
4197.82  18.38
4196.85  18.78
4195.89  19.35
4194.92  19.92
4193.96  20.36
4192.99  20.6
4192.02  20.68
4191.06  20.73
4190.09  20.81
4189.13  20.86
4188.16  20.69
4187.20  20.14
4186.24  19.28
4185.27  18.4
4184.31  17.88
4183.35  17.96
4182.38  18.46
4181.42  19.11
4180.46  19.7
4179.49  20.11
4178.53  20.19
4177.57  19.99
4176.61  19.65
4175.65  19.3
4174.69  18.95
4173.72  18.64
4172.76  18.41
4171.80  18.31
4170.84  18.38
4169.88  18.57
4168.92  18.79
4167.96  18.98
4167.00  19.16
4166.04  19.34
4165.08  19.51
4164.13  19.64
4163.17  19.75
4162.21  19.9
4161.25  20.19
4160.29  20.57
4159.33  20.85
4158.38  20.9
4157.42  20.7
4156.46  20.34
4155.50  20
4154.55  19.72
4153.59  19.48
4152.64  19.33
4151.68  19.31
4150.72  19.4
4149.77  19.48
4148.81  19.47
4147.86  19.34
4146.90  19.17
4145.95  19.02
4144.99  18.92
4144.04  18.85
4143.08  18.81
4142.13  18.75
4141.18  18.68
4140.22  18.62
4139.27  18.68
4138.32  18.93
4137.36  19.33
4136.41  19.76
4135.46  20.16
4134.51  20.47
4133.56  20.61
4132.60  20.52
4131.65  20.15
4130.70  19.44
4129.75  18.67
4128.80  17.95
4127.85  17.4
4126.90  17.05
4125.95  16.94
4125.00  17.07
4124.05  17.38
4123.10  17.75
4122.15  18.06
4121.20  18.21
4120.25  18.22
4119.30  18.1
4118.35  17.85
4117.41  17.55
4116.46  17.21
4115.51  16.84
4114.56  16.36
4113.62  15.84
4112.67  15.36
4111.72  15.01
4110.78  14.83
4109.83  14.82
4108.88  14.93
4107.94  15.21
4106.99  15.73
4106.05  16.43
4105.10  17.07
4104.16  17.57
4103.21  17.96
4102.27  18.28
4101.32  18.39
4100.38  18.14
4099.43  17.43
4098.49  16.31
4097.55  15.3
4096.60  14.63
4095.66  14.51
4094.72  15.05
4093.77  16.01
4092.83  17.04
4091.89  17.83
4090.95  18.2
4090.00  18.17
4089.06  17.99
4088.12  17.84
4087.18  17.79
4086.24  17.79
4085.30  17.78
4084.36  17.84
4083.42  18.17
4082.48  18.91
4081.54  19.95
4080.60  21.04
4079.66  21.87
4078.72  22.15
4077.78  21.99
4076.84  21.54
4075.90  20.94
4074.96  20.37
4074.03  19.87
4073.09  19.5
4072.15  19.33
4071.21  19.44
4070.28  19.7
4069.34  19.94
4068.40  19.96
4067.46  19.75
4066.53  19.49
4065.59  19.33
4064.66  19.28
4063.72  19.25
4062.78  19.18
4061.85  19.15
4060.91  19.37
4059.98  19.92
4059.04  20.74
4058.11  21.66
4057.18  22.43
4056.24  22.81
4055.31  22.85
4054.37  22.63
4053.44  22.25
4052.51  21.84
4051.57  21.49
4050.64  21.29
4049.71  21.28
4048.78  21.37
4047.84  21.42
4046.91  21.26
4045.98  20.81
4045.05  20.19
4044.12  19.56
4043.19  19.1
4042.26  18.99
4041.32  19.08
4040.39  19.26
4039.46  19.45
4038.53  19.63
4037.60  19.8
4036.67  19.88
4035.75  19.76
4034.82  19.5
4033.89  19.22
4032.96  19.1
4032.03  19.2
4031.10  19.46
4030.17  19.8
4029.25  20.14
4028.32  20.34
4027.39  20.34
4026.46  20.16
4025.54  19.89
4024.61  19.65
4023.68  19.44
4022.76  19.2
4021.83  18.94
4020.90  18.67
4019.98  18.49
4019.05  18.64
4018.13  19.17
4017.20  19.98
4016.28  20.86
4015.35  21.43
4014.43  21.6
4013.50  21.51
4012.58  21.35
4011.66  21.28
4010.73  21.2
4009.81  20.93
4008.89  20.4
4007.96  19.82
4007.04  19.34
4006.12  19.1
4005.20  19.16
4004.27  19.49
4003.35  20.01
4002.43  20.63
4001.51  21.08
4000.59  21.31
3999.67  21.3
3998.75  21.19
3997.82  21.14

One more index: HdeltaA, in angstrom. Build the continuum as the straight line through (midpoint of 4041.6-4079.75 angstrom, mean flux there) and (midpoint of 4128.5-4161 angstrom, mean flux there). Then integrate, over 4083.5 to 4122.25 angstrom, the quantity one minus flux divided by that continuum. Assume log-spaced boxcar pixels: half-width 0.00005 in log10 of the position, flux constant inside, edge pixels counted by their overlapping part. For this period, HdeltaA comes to 6.2 angstrom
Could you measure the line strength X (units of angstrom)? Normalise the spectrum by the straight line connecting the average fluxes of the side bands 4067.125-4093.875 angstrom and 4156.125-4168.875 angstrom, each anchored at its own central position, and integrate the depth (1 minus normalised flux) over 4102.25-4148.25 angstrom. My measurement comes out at 4.2 angstrom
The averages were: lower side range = 19.3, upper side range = 19.9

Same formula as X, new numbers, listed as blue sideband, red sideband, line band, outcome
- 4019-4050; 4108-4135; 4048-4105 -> -2.0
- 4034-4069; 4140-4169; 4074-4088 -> 0.2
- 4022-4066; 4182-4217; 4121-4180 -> 1.8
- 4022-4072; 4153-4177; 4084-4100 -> 2.4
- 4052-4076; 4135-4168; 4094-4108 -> 2.4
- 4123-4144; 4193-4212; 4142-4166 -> -0.9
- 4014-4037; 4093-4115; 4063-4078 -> -1.9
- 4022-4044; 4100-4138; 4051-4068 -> -1.6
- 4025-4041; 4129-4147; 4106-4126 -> 2.9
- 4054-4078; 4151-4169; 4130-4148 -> 0.5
